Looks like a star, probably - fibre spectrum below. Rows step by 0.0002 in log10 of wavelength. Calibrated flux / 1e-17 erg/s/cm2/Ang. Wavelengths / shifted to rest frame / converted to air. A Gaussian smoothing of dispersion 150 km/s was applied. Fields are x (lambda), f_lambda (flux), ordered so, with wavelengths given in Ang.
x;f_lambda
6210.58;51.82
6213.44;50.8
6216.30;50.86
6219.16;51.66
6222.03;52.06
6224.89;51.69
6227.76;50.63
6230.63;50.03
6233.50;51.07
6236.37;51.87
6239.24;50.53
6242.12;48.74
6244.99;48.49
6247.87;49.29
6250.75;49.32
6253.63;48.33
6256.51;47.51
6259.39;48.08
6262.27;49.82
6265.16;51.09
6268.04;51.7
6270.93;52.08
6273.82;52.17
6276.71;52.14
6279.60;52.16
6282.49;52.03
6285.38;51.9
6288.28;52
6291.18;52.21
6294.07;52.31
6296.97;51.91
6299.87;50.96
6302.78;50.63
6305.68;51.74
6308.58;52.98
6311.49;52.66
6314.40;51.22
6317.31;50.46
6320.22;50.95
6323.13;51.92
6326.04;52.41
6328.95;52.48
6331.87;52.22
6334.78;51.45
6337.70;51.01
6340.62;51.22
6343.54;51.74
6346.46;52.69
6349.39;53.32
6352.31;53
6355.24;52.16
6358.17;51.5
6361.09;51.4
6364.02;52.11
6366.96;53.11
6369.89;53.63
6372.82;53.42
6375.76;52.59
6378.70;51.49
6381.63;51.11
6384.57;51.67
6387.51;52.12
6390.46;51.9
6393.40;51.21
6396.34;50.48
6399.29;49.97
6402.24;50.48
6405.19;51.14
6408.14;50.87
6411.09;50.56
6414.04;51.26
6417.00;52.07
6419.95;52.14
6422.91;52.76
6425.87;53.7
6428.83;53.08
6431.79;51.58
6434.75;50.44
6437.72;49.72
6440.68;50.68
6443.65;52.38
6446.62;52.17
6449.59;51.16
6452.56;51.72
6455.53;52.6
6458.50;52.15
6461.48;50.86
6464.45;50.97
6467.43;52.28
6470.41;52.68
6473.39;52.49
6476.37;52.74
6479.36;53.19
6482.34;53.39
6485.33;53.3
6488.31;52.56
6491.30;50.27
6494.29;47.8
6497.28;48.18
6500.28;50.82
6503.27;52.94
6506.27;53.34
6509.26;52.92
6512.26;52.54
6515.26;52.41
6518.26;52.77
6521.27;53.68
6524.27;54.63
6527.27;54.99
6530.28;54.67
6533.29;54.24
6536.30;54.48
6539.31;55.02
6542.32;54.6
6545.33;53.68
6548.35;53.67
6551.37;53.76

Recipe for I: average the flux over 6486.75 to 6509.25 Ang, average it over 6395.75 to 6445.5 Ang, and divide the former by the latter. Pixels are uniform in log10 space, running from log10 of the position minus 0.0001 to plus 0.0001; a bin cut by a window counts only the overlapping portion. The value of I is 1.0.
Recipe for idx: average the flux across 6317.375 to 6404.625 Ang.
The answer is 51.9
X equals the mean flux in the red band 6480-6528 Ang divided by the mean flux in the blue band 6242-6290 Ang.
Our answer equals 1.04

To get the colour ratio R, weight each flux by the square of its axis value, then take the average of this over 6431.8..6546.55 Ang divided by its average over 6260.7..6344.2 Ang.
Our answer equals 1.1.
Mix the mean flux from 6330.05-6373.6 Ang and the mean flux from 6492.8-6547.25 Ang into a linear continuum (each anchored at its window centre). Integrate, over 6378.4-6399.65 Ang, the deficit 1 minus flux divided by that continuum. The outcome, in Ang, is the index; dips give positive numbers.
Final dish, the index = 0.5 Ang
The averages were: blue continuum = 52.3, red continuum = 53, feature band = 51.3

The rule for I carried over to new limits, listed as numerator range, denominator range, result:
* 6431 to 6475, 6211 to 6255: 1.02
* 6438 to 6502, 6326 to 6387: 0.99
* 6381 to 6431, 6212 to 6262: 1.03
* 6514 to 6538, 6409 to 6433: 1.04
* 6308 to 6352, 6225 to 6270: 1.04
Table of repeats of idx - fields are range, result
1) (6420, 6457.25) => 51.8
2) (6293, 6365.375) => 51.9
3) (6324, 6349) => 52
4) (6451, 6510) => 51.9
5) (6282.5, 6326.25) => 51.7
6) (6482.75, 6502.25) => 50.7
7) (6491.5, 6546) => 52.9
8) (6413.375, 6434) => 52.3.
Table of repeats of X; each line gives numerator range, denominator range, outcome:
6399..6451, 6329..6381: 0.99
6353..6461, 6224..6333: 1.01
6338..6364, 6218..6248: 1.03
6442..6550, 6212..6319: 1.03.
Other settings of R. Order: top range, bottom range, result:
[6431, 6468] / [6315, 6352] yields 1.03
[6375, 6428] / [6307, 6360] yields 1.01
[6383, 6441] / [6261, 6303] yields 1.04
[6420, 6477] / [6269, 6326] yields 1.05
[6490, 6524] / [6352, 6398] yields 1.04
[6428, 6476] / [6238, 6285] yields 1.09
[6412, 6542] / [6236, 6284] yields 1.11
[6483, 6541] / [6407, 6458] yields 1.05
